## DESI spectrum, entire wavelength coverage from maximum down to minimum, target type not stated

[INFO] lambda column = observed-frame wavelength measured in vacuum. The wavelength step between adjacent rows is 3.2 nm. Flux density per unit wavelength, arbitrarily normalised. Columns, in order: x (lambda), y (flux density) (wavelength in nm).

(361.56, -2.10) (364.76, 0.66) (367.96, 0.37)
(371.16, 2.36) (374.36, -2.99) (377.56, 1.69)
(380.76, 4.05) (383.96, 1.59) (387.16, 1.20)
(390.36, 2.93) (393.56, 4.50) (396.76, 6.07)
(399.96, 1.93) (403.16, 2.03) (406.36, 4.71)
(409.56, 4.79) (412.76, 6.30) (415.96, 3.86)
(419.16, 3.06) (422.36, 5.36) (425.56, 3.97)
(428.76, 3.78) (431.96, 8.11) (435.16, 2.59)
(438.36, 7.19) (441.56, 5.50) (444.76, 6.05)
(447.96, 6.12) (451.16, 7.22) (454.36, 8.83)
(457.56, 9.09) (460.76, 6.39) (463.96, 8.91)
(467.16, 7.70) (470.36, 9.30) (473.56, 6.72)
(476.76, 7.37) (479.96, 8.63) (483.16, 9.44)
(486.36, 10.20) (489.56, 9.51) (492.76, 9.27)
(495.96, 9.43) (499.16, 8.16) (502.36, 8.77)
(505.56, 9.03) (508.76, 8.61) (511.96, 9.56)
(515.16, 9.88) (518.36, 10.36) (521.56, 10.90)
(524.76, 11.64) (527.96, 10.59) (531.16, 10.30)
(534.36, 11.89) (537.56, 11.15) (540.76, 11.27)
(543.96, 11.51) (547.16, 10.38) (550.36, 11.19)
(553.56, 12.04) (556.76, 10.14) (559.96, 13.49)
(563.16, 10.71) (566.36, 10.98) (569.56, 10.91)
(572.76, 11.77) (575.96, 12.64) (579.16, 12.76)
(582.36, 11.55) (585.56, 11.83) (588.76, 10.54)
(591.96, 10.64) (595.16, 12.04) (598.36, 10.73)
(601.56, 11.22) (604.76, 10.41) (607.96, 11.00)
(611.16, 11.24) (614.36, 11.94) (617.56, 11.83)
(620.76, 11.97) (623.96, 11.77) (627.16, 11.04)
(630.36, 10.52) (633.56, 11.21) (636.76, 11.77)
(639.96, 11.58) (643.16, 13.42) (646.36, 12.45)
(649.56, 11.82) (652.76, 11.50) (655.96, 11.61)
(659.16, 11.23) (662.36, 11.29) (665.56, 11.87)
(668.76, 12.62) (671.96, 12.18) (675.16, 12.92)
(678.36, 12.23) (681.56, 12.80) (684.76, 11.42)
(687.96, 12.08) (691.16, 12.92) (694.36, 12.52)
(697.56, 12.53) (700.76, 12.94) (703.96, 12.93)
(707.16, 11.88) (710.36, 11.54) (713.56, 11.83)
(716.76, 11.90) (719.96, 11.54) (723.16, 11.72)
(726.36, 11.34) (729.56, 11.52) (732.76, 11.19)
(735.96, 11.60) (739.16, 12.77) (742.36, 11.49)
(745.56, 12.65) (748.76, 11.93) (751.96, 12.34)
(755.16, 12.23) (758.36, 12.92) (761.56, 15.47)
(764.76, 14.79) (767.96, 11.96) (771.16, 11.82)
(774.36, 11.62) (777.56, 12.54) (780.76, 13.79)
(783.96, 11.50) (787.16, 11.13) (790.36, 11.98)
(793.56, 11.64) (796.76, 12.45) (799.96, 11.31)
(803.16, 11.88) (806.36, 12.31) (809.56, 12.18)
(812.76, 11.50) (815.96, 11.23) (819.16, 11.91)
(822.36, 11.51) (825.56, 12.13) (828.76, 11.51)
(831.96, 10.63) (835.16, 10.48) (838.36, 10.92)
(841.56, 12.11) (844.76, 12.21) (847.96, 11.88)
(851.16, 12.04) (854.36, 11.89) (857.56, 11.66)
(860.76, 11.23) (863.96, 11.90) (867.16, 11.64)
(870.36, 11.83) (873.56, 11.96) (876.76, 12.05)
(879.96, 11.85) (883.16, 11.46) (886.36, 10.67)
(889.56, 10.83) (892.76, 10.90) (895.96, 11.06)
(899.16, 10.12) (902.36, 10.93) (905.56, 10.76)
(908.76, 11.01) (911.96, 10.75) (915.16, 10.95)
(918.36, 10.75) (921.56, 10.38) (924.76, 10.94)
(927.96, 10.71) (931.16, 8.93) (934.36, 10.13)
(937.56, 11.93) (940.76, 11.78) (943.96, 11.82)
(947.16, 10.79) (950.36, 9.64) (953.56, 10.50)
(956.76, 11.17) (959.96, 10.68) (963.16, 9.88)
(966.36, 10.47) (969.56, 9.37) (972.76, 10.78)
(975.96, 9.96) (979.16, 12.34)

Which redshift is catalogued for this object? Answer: 0.160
